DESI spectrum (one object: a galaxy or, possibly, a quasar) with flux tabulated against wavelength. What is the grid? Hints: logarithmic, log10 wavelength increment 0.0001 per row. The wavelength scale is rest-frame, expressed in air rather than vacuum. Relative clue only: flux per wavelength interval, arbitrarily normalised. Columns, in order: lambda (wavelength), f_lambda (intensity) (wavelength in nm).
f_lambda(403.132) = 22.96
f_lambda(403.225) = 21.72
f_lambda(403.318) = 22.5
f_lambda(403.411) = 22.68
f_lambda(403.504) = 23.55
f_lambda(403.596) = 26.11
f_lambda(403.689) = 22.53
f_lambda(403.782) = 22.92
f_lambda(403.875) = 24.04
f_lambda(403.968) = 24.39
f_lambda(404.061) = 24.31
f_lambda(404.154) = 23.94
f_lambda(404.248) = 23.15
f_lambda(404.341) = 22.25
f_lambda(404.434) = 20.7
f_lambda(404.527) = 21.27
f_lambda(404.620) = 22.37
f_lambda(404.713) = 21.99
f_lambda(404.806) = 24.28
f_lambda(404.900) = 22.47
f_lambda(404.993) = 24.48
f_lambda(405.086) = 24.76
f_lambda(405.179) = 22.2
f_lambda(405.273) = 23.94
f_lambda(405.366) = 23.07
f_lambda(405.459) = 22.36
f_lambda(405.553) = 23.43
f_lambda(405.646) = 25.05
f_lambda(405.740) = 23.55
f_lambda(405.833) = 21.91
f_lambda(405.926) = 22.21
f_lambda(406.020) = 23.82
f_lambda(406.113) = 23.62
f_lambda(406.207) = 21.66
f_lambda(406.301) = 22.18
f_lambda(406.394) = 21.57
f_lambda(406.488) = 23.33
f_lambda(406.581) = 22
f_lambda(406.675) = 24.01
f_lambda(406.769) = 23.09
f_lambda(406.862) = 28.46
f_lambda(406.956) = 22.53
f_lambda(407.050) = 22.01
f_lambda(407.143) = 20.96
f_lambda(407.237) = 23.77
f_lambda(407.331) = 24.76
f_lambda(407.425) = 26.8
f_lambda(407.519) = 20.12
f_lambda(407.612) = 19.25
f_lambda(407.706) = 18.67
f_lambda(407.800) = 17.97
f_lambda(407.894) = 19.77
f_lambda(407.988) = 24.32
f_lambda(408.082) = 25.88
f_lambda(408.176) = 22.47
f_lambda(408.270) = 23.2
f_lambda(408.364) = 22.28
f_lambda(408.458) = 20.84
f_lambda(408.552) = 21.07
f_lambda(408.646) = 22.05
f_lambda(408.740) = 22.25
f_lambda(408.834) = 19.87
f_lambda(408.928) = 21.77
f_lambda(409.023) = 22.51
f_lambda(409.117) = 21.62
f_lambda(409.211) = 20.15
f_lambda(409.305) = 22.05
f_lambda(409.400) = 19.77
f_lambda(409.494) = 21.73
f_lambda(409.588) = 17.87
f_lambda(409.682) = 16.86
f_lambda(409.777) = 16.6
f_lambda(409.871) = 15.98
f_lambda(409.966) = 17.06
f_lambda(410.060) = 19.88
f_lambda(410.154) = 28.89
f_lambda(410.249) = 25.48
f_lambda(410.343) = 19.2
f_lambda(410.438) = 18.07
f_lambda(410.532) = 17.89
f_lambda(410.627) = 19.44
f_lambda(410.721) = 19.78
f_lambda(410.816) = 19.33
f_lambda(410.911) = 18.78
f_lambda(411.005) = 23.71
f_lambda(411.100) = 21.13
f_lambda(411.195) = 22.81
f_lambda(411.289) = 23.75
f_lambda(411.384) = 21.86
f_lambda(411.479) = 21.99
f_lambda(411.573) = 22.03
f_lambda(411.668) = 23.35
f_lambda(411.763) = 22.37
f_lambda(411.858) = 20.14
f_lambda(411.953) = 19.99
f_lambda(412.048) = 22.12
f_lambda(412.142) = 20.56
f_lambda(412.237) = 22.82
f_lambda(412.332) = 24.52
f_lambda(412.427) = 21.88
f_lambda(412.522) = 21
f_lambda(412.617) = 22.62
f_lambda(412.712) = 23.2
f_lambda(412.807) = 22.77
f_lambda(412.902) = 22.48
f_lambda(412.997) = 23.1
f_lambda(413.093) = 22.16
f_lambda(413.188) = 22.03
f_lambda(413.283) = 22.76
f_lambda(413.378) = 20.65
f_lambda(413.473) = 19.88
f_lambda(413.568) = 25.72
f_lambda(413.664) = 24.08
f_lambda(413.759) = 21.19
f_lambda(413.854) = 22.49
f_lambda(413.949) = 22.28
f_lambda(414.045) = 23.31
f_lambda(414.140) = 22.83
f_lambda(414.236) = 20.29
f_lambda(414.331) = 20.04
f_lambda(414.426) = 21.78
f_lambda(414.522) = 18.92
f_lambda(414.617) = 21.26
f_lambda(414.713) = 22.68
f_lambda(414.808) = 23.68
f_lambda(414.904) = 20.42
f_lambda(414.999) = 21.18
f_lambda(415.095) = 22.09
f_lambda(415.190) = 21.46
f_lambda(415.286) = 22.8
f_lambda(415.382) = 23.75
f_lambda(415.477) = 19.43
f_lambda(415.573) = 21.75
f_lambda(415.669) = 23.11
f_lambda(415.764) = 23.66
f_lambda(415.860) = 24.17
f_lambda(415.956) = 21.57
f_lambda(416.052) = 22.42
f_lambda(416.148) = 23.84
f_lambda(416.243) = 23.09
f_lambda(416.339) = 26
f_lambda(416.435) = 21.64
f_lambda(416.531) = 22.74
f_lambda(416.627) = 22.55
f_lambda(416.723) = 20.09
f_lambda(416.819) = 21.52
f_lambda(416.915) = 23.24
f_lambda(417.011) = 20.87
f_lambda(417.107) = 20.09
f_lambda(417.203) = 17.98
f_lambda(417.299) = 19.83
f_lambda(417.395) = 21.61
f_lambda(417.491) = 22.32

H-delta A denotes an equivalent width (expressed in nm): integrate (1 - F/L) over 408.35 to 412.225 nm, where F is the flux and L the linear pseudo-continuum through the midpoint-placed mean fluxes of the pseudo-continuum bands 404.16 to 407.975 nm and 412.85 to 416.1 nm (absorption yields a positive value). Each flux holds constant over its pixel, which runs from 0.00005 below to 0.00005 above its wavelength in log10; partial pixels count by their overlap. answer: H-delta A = 0.26 nm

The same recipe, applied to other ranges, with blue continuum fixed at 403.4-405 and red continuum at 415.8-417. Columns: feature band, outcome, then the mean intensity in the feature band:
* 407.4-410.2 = 0.250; 20.9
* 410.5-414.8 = 0.193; 21.8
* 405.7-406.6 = 0.019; 22.6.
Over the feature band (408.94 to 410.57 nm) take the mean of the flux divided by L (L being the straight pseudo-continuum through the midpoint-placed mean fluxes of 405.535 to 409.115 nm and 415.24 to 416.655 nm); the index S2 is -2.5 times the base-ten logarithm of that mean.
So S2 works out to 0.12 mag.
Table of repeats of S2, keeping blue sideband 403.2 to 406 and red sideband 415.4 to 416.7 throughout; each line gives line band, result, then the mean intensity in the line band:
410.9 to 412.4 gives 0.04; 22.1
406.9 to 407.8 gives 0.05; 21.9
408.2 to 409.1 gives 0.06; 21.8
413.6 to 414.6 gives 0.05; 21.8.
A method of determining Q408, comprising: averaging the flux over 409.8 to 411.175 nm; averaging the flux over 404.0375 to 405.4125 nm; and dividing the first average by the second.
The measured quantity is 0.88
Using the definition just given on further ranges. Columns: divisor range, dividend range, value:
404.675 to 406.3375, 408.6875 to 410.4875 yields 0.88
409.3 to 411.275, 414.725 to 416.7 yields 1.12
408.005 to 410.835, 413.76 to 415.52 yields 1.04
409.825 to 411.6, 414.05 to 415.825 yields 1.04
